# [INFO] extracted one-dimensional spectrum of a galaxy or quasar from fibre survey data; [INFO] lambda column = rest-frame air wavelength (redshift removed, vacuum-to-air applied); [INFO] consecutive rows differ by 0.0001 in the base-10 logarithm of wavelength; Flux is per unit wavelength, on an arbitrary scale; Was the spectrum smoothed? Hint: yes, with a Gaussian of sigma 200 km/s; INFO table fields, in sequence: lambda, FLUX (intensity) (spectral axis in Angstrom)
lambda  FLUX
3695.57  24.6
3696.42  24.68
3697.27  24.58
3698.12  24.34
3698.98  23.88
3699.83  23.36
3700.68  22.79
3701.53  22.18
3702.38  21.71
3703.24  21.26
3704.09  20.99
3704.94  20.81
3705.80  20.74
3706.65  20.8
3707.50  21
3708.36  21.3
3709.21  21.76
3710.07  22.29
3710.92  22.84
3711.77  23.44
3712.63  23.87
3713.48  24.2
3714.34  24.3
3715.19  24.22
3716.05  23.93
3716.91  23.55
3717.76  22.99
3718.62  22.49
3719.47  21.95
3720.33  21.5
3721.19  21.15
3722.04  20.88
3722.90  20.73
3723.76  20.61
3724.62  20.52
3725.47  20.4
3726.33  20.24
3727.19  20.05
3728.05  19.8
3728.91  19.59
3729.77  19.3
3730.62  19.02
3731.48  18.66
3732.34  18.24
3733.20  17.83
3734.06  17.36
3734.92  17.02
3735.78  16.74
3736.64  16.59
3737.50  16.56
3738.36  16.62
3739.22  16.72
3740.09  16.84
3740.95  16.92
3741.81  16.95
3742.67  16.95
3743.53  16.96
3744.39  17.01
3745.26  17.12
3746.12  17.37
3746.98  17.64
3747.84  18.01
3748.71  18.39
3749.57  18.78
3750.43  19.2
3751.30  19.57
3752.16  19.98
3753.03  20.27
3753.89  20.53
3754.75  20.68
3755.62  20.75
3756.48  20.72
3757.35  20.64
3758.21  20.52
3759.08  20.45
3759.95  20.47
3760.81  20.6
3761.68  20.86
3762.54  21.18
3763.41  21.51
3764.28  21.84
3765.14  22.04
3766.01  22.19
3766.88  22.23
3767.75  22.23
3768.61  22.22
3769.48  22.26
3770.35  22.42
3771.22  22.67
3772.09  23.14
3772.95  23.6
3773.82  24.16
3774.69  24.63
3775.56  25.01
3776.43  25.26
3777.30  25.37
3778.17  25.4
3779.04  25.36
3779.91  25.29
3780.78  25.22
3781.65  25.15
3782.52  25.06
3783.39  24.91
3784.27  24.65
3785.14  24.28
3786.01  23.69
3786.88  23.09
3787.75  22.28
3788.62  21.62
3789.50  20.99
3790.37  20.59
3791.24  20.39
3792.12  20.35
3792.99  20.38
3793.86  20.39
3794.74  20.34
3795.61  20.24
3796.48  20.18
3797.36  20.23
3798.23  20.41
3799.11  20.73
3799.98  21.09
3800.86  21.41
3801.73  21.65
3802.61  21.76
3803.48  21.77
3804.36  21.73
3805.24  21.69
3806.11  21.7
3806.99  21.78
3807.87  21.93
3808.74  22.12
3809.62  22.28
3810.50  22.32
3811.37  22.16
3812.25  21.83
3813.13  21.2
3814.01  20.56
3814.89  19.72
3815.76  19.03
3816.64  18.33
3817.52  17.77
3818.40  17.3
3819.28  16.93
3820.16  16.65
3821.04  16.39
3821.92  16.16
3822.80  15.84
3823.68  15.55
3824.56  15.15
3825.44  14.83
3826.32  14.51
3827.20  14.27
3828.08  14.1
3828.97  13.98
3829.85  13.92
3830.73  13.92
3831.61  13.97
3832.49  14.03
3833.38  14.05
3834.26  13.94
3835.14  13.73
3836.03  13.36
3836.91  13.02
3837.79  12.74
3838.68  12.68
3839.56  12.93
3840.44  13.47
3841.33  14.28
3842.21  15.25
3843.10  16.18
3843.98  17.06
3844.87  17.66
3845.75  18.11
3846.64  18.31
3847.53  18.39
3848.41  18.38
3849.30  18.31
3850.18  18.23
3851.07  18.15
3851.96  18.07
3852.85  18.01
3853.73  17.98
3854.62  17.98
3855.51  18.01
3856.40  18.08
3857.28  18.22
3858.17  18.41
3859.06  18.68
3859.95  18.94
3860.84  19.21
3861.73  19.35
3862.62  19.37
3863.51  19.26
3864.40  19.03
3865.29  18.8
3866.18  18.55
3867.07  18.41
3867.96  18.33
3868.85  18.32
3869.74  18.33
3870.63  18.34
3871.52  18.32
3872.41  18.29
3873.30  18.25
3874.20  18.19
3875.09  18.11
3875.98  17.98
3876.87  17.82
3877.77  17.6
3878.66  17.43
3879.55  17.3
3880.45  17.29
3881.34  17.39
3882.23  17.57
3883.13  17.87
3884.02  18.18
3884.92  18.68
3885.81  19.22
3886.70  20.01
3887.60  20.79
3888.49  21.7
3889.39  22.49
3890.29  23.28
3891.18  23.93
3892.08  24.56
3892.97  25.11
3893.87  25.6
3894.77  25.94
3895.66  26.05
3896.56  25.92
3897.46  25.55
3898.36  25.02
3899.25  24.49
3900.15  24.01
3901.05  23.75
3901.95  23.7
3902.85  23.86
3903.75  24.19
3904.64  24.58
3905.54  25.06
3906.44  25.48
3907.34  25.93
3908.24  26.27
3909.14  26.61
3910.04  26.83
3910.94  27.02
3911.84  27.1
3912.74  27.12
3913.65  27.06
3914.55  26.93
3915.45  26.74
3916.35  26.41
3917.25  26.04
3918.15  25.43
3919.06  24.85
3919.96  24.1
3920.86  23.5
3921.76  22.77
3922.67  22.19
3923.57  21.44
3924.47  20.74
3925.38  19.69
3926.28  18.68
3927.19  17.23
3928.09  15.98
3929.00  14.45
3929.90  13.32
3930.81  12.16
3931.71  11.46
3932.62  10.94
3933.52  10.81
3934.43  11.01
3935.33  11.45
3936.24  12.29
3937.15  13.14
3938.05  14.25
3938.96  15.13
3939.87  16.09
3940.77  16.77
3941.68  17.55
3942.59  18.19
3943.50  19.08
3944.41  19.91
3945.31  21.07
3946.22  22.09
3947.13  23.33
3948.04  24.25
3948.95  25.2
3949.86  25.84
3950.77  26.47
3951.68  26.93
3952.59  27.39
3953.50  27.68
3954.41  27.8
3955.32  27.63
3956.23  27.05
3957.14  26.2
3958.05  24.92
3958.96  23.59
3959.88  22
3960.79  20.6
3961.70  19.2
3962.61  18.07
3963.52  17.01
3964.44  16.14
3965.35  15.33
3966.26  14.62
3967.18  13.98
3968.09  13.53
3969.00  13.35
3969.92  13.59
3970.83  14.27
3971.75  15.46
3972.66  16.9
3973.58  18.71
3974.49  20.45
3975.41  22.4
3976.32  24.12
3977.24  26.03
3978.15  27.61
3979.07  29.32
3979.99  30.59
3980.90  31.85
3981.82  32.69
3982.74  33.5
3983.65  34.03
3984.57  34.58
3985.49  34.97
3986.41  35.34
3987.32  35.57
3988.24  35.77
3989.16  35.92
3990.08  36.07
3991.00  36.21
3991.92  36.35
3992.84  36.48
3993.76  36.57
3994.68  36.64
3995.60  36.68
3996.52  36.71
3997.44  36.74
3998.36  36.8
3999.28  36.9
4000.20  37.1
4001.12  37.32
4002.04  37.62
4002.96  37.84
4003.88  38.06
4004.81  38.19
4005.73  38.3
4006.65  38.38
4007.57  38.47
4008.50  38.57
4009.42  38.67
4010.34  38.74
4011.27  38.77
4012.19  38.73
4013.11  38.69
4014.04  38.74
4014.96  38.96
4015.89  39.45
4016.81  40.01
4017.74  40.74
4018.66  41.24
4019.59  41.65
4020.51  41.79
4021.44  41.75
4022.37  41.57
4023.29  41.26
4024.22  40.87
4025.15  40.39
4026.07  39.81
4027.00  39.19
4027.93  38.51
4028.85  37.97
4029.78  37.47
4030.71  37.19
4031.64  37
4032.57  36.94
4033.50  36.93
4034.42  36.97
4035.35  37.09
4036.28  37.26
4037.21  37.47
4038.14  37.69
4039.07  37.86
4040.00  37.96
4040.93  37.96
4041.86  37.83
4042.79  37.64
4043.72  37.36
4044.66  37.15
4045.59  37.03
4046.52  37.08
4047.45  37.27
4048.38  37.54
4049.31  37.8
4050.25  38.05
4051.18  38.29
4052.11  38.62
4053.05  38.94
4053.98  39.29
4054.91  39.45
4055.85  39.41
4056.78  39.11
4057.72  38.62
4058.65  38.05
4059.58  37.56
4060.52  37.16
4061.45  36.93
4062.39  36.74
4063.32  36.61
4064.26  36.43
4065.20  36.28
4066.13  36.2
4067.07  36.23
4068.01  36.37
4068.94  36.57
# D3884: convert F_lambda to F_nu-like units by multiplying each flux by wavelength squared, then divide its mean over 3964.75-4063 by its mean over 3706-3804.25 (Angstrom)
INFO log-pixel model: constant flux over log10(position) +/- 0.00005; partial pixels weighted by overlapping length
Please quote 1.89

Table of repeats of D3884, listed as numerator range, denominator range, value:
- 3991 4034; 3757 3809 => 1.94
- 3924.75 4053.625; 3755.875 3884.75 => 1.69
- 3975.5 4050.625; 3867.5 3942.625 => 1.90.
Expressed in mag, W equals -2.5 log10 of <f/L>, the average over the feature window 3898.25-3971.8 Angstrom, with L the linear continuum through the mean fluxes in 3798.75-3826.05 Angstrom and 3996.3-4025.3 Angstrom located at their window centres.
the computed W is 0.44 mag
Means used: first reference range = 19.6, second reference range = 39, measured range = 20.9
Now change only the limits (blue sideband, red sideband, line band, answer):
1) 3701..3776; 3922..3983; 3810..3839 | 0.247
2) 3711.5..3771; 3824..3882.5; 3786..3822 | -0.128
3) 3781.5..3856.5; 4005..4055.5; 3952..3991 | 0.316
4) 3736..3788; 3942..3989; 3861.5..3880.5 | 0.230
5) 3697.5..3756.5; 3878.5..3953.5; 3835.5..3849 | 0.329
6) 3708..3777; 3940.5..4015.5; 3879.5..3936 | 0.200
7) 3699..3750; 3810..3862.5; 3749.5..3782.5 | -0.183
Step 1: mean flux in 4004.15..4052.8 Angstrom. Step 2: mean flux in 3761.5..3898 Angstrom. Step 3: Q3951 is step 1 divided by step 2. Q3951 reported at 1.96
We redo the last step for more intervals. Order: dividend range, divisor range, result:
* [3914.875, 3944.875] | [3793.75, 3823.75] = 0.90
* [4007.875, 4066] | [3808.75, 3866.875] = 2.25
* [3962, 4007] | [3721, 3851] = 1.50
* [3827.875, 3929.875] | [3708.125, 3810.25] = 0.94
